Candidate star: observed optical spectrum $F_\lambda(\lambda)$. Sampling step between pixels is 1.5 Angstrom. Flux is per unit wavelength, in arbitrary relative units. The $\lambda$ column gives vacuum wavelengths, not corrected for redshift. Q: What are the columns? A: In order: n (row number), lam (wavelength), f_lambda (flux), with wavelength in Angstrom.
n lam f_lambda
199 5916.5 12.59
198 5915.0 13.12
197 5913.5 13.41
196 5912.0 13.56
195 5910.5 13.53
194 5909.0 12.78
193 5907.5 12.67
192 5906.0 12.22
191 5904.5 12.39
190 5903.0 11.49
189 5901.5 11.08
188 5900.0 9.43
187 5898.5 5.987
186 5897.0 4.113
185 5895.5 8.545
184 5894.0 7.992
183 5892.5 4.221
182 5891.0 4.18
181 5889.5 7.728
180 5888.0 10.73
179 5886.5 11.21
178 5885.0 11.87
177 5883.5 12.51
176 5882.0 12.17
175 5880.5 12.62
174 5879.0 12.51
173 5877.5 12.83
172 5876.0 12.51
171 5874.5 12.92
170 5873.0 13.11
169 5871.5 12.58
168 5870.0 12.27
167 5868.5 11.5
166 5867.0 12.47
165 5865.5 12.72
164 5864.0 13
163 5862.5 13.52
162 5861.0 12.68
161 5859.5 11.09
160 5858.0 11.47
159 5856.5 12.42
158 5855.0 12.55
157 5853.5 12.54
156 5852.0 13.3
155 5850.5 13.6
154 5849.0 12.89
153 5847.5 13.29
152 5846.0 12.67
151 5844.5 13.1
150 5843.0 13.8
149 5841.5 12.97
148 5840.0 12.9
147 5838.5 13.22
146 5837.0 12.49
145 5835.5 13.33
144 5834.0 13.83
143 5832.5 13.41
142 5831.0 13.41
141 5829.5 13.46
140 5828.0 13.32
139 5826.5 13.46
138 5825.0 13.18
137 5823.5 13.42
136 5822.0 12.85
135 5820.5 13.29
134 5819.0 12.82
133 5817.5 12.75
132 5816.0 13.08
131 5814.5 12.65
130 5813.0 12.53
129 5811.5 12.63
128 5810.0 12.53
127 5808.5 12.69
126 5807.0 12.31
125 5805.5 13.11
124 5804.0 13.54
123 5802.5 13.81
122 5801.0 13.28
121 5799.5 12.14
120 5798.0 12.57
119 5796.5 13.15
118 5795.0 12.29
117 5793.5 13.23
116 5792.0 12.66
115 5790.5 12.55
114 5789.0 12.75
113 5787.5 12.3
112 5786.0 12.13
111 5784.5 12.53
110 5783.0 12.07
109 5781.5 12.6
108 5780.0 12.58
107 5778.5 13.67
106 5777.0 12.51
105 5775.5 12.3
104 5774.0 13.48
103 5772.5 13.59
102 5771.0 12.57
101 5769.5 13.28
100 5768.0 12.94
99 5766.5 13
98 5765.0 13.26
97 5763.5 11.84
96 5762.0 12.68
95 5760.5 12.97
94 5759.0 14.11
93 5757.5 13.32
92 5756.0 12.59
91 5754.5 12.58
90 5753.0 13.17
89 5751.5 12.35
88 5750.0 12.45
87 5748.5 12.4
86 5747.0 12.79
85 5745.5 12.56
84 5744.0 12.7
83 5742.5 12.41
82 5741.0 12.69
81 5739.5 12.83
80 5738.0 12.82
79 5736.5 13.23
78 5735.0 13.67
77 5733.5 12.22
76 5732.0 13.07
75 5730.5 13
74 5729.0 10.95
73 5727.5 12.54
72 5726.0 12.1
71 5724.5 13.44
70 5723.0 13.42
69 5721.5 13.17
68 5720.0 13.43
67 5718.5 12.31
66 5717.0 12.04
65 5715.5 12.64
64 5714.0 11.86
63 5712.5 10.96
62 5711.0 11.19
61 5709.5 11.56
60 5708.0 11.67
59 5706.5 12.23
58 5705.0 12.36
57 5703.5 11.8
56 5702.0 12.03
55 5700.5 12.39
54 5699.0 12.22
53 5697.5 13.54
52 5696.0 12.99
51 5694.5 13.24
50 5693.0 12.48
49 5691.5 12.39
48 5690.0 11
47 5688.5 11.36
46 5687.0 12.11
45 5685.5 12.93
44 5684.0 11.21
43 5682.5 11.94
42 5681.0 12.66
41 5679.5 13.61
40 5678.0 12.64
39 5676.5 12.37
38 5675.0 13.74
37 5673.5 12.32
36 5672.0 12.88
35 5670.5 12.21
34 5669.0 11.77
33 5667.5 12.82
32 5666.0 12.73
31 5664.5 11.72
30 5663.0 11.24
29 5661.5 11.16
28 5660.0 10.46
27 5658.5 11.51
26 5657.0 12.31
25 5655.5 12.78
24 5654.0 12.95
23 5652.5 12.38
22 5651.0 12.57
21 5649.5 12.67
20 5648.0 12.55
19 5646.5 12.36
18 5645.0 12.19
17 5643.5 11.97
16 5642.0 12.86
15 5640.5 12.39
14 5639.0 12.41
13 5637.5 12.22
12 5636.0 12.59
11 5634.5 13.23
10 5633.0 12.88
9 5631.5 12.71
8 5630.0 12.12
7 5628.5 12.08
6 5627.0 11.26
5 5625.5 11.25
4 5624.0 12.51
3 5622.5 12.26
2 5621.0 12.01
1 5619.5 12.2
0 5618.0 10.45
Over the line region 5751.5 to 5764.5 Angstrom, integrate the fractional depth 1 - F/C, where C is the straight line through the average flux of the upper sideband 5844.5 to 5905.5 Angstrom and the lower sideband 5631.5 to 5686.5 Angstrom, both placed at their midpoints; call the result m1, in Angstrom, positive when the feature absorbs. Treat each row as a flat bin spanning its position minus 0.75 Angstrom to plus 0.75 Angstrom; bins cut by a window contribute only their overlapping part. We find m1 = -1.1 Angstrom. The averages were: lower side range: 12.4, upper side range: 11.2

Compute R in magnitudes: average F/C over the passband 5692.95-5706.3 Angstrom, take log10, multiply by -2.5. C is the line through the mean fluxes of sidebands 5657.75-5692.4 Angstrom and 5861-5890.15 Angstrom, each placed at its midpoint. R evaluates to -0.04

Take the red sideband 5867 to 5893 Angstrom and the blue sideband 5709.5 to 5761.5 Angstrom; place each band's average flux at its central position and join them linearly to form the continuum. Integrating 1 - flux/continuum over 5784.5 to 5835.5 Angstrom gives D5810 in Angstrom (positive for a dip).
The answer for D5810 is -4.68 Angstrom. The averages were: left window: 12.6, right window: 11.1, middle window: 12.9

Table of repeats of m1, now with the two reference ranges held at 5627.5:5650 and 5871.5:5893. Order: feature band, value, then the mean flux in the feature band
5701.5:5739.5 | -1.4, 12.4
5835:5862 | -4.0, 12.8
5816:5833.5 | -3.0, 13.2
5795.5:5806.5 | -1.5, 13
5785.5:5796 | -1.0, 12.6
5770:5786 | -1.6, 12.8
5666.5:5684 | -0.5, 12.6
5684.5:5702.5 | -0.4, 12.4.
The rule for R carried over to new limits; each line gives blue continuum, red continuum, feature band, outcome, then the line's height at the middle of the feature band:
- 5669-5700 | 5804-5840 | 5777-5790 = 0.03 mag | 12.9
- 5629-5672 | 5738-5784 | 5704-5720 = 0.06 mag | 12.6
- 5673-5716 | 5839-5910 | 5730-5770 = -0.07 mag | 12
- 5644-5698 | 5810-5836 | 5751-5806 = 0.00 mag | 12.9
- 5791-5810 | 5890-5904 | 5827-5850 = -0.22 mag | 10.8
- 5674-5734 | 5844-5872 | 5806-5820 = -0.01 mag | 12.5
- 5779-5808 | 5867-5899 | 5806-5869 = -0.12 mag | 11.5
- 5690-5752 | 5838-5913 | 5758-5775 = -0.07 mag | 12.2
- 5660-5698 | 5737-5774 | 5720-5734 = 0.00 mag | 12.6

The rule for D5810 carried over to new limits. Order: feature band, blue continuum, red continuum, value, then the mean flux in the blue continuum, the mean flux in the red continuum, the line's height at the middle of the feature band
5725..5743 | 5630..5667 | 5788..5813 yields -0.1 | 12.3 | 12.8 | 12.6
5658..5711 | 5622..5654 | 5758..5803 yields 1.4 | 12.4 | 12.8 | 12.5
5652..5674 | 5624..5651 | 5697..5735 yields 0.5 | 12.3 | 12.3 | 12.3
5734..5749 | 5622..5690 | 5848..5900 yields -1.3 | 12.3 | 11.1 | 11.8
